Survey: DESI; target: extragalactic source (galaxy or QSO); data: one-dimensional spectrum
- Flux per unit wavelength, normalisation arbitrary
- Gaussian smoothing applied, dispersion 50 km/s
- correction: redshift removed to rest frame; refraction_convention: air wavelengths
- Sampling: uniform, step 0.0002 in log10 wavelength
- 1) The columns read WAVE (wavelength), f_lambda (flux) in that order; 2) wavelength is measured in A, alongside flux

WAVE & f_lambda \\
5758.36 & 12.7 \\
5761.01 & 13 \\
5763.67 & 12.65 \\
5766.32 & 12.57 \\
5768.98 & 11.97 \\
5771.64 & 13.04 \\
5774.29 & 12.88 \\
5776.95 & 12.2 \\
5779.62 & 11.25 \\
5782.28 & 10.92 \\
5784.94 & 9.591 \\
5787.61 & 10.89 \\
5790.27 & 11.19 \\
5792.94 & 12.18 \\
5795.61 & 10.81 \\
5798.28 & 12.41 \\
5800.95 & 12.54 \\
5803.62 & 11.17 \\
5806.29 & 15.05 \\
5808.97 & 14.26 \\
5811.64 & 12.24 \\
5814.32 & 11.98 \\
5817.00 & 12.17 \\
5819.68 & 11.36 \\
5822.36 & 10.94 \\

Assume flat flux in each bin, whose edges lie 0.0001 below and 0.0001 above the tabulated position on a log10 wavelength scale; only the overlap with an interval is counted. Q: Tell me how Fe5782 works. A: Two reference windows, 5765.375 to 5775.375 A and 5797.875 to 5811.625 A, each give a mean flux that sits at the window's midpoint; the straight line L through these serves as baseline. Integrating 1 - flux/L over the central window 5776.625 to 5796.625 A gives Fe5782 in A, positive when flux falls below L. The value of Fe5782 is 2.72 A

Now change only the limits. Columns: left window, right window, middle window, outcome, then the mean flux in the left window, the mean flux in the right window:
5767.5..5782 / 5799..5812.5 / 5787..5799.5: 1.16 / 12.2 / 13.1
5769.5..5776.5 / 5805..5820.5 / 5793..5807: 0.64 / 12.8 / 12.9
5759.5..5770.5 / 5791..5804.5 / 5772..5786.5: 0.91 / 12.6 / 11.8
